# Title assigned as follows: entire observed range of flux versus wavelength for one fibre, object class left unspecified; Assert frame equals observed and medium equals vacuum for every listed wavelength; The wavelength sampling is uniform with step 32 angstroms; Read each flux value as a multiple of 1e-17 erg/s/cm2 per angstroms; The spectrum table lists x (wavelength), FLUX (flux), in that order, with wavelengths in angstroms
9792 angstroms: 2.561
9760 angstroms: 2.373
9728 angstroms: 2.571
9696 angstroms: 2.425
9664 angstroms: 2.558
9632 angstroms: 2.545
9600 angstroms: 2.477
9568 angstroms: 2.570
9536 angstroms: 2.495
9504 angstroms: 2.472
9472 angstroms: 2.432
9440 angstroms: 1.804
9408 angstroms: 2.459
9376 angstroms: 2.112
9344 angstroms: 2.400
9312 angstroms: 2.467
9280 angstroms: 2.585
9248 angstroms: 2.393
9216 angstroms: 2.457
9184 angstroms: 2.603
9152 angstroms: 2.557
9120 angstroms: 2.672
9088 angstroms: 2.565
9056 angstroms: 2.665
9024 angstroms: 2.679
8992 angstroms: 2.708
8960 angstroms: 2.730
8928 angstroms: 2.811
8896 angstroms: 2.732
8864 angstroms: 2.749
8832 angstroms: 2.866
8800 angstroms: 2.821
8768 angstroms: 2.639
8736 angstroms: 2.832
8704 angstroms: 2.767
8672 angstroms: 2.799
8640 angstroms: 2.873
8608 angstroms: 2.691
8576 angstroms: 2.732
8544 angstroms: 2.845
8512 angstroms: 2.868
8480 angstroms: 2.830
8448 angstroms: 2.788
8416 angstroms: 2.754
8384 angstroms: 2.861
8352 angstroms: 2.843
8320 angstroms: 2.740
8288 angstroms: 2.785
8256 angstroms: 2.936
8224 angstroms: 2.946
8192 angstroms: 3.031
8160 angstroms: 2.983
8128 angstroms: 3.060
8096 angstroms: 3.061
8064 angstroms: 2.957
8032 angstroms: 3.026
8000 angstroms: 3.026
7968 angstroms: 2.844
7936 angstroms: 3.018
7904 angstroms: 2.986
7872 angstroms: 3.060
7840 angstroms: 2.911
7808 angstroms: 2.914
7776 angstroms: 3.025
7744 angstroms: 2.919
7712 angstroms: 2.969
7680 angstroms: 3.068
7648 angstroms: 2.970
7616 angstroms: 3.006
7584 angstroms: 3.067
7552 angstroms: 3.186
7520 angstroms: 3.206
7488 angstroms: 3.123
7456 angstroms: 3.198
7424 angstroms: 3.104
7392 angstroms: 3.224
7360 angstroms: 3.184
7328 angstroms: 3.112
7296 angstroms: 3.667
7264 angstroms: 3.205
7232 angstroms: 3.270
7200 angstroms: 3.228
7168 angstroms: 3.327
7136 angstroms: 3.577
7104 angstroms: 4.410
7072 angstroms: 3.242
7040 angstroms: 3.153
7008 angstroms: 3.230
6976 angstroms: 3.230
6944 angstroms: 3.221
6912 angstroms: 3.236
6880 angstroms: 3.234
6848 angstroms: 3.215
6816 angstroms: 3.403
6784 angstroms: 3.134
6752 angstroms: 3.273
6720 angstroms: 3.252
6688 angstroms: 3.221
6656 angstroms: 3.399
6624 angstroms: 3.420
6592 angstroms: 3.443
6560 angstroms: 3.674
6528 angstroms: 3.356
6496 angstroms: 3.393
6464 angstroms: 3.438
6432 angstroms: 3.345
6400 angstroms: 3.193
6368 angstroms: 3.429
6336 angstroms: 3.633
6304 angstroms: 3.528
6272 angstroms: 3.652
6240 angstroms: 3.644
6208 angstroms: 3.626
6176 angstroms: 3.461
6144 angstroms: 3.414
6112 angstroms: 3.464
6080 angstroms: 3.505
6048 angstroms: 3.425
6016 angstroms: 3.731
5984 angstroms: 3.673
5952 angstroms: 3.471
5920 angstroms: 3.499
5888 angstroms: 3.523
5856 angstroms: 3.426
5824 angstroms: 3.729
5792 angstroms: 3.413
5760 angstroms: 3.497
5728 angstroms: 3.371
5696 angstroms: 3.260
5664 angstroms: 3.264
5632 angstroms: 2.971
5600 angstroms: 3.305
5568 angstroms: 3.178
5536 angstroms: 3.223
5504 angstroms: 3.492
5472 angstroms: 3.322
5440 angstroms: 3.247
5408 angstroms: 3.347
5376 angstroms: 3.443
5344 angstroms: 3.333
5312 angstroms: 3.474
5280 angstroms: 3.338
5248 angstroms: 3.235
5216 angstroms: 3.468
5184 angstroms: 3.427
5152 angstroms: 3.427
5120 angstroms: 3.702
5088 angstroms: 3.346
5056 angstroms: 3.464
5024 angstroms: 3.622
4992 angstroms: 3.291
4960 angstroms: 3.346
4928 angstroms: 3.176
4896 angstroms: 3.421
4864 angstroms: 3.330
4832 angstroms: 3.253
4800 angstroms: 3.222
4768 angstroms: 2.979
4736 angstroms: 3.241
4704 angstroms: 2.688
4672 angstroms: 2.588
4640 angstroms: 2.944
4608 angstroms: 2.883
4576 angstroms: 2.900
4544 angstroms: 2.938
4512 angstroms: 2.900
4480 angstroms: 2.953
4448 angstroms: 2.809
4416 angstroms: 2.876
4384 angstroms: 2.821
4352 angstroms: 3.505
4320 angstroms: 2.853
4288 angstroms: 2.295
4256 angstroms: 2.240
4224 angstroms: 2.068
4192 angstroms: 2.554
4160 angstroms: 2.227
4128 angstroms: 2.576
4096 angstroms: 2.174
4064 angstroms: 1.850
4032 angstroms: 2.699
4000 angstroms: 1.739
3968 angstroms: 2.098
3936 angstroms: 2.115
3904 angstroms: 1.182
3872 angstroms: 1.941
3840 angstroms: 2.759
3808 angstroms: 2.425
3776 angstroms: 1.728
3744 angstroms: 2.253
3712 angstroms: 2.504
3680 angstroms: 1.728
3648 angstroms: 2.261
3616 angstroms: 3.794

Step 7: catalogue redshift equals 0.08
